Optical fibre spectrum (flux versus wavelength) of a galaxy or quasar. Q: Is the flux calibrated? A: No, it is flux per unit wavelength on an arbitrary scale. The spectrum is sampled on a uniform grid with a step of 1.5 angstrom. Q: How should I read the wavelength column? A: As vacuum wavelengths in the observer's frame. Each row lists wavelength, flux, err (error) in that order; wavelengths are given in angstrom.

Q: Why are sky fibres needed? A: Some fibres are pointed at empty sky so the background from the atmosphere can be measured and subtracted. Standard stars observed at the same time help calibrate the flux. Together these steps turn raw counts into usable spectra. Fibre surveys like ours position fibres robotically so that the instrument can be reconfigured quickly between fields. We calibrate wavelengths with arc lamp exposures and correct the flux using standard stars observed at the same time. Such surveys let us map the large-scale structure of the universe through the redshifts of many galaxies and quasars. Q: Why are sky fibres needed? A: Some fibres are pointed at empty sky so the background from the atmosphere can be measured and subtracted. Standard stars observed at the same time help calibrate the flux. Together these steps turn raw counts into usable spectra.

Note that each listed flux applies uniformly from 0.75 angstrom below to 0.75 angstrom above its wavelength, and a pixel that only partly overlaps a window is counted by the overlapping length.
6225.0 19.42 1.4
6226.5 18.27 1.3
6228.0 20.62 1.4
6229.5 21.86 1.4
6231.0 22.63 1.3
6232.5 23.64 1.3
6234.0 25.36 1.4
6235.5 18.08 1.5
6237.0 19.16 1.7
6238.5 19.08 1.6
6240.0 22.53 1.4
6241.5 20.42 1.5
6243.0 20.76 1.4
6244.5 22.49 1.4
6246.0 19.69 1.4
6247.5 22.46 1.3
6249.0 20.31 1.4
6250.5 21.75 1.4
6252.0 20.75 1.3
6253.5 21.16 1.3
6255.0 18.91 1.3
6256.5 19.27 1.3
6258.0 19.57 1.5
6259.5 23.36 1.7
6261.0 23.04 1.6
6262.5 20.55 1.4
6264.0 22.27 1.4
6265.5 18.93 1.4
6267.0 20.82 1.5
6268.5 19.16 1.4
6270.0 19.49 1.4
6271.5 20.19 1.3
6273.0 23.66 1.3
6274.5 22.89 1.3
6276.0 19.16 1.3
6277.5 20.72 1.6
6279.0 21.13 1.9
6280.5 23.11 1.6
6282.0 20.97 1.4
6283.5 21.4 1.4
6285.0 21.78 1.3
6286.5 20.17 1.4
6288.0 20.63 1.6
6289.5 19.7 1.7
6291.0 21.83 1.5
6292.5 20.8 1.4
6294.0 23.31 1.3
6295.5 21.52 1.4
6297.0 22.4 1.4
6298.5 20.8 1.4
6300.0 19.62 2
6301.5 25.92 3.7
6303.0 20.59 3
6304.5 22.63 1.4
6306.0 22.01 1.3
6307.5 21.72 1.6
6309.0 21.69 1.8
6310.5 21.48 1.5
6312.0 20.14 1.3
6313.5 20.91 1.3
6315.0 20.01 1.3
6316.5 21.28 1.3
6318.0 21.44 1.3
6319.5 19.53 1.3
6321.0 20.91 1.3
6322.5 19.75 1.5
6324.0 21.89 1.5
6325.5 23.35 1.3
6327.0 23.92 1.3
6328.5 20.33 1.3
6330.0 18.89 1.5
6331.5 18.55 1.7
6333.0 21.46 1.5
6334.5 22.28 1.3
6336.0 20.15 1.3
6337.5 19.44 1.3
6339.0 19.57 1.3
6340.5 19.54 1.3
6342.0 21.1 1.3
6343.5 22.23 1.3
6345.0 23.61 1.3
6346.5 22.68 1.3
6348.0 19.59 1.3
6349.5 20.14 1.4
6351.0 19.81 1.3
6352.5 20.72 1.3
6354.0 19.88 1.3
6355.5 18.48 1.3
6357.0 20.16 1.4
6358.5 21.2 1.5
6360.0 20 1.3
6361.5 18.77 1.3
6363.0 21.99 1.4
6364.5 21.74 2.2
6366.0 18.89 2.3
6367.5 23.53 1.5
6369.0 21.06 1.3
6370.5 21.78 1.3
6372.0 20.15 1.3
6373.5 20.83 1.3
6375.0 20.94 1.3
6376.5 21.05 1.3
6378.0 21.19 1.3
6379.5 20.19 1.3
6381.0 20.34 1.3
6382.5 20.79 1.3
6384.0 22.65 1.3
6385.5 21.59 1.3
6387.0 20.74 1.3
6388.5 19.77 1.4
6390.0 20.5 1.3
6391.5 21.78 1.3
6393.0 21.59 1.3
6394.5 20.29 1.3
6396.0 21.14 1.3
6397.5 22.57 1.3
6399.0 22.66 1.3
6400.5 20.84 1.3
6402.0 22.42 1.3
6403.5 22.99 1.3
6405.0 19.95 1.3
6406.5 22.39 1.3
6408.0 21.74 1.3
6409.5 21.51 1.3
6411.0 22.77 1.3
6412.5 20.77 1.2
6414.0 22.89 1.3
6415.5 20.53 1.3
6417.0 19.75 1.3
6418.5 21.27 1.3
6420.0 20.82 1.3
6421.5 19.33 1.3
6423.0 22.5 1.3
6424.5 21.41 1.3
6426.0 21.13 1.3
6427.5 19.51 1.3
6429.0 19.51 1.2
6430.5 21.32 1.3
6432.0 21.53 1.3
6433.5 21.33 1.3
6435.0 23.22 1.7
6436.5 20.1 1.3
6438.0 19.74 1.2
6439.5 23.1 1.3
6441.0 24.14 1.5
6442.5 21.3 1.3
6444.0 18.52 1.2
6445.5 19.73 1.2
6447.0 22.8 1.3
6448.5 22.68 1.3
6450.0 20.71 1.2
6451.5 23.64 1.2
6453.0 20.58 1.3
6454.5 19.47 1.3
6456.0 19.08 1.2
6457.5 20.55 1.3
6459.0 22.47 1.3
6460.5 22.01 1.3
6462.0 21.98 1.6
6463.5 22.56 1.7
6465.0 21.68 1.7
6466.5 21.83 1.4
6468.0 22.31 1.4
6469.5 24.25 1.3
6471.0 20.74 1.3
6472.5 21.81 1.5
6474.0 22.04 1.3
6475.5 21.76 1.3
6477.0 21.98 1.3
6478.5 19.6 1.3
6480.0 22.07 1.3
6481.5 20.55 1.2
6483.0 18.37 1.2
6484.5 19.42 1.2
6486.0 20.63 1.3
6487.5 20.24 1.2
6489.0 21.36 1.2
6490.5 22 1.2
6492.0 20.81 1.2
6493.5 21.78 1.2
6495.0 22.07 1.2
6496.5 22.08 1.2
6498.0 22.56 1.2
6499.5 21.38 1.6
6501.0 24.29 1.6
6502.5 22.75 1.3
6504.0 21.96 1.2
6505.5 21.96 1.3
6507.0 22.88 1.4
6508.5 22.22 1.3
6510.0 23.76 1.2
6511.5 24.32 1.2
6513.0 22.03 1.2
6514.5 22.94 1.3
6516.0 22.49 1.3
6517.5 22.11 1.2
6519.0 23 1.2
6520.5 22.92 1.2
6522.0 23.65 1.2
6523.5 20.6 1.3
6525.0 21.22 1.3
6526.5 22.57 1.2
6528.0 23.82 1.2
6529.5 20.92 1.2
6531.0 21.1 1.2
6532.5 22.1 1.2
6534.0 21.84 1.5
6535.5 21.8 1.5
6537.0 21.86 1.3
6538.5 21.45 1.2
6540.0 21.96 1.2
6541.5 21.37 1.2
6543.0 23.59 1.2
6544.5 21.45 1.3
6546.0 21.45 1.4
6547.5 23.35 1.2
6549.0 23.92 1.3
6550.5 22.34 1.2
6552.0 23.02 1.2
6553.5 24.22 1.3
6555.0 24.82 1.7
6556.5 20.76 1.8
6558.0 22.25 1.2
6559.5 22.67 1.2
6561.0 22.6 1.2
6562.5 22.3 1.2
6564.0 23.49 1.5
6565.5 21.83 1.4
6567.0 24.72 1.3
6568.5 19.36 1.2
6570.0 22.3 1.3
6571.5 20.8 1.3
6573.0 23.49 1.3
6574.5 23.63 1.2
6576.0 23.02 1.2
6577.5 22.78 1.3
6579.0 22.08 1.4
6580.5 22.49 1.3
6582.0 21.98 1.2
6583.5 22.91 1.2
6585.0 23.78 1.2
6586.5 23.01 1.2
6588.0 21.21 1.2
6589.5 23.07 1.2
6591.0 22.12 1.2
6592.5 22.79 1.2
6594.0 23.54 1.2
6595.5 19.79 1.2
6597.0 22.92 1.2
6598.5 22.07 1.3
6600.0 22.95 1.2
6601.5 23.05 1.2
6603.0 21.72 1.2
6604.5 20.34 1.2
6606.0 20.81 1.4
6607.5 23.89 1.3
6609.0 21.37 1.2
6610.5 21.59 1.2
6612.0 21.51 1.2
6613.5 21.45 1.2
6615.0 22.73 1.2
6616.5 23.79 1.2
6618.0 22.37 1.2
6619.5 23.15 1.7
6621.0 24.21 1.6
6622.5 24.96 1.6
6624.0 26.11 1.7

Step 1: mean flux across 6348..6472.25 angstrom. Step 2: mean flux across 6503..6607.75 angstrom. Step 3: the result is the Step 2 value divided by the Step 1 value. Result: 1.06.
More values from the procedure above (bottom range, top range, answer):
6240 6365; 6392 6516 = 1.03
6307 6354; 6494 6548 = 1.07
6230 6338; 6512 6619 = 1.06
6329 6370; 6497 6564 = 1.09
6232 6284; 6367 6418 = 1.01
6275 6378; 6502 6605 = 1.07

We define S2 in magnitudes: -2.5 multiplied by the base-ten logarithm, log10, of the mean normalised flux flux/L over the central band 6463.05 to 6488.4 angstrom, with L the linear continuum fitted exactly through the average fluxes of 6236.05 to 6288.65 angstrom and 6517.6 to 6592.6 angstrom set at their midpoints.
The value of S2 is 0.04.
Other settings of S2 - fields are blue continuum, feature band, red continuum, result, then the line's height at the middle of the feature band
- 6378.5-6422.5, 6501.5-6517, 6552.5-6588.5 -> -0.030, 22.1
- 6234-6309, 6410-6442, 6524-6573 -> 0.026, 21.8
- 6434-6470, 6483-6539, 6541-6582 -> 0.005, 22.1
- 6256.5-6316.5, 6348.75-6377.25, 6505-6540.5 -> 0.052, 21.6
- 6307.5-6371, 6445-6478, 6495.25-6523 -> 0.025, 22.2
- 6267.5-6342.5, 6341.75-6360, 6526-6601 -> 0.030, 21.3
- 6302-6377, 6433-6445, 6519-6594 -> 0.010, 21.6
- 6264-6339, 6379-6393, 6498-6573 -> 0.031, 21.6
